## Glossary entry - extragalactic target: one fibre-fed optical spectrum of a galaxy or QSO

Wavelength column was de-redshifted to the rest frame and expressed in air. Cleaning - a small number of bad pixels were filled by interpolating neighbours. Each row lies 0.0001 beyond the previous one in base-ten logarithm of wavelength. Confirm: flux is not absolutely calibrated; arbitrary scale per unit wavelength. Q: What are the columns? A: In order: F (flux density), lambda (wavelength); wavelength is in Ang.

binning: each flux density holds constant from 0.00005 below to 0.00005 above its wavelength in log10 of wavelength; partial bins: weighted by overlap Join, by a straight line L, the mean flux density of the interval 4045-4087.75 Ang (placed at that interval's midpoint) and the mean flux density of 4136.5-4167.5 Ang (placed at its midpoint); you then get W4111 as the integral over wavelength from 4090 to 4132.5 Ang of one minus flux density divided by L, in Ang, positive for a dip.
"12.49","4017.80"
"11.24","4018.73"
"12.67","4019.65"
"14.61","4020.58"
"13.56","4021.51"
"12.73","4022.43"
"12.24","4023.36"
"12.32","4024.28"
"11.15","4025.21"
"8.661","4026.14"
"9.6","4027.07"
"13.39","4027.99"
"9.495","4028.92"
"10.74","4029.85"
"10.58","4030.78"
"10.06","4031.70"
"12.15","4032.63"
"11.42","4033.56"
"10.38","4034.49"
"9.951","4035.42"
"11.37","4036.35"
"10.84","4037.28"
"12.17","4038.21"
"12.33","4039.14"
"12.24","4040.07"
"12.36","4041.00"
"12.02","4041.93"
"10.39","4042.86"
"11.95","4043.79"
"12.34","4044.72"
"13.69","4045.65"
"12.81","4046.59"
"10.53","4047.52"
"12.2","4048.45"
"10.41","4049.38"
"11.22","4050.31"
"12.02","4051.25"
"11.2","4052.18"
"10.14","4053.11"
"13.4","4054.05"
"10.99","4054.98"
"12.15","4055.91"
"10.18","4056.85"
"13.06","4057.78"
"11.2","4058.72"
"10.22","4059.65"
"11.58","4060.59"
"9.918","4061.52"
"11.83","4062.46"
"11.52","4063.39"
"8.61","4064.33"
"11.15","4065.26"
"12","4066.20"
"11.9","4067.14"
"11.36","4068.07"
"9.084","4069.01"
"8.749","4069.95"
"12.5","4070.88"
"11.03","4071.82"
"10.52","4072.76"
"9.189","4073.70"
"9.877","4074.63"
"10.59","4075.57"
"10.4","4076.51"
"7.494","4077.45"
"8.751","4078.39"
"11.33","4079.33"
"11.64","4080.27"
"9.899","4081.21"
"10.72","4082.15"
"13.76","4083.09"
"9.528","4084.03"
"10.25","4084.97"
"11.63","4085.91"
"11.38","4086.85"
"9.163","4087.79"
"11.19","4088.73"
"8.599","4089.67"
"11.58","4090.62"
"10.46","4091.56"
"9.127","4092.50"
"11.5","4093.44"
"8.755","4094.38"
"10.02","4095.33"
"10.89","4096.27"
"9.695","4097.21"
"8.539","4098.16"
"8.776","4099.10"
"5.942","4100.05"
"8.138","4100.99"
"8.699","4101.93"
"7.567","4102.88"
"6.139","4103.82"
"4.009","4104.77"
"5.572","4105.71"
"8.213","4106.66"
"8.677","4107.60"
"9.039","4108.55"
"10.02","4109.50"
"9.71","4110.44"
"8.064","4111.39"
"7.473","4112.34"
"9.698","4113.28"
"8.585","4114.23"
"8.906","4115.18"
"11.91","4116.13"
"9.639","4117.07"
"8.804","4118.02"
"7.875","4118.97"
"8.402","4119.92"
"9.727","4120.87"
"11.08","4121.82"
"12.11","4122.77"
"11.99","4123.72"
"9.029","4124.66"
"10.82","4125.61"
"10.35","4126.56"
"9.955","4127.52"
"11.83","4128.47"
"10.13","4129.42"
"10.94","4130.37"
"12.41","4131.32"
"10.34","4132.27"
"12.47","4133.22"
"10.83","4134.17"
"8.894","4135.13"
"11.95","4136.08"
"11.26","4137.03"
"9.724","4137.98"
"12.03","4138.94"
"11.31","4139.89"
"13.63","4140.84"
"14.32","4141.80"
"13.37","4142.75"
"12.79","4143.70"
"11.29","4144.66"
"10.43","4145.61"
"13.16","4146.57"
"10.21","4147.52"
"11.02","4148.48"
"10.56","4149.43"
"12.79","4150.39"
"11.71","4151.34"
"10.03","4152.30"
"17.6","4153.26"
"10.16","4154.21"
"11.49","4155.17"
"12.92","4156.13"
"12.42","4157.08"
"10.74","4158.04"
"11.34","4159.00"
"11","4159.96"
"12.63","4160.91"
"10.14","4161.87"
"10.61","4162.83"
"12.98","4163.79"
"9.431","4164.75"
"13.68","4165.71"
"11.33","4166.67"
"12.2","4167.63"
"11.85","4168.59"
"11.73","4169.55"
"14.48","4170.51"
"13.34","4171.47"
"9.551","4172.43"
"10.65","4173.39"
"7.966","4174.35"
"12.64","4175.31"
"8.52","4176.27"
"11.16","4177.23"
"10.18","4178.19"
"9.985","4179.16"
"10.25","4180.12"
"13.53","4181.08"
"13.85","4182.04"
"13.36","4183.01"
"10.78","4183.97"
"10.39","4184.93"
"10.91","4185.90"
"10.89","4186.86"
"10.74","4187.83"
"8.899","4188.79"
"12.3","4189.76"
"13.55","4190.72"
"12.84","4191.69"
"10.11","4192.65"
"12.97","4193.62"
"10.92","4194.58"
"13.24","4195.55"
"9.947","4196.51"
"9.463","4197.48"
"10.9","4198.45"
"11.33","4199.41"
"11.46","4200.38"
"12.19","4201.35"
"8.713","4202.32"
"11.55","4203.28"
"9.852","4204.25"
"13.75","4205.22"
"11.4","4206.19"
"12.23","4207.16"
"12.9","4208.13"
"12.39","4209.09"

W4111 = 7.7 Ang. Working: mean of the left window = 11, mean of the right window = 11.8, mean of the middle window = 9.35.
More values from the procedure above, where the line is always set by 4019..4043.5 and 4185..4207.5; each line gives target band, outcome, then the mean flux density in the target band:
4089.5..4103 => 2.54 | 9.27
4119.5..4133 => 0.82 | 10.7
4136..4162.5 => -1.16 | 11.9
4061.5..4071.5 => 0.56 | 10.8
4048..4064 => 0.20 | 11.3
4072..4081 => 1.14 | 10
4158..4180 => 0.21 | 11.2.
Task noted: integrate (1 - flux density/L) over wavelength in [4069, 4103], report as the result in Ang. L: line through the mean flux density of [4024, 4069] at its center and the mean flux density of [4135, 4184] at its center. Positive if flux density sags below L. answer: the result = 4.4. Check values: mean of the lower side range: 11.3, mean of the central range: 9.95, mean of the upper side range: 11.7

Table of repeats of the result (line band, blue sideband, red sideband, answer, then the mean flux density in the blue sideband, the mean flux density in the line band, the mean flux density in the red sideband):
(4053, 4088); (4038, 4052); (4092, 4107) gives -2.1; 11.9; 10.8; 8.23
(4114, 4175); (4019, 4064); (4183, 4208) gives 0.7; 11.5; 11.2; 11.3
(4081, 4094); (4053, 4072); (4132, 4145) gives 0.8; 11.1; 10.6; 11.8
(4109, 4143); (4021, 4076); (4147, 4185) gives 2.7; 11.2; 10.5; 11.5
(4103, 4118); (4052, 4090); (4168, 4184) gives 3.6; 10.7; 8.37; 11.4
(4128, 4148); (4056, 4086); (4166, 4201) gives -0.9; 10.7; 11.6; 11.4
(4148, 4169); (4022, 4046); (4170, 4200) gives -0.8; 11.4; 11.8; 11.3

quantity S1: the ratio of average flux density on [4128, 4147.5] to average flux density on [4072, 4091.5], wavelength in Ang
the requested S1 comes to 1.1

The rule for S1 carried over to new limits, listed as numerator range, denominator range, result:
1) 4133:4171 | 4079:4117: 1.26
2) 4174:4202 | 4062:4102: 1.10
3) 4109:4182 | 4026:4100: 1.02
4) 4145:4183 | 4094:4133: 1.25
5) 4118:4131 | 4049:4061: 0.91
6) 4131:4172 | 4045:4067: 1.04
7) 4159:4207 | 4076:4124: 1.21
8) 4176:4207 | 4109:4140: 1.10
